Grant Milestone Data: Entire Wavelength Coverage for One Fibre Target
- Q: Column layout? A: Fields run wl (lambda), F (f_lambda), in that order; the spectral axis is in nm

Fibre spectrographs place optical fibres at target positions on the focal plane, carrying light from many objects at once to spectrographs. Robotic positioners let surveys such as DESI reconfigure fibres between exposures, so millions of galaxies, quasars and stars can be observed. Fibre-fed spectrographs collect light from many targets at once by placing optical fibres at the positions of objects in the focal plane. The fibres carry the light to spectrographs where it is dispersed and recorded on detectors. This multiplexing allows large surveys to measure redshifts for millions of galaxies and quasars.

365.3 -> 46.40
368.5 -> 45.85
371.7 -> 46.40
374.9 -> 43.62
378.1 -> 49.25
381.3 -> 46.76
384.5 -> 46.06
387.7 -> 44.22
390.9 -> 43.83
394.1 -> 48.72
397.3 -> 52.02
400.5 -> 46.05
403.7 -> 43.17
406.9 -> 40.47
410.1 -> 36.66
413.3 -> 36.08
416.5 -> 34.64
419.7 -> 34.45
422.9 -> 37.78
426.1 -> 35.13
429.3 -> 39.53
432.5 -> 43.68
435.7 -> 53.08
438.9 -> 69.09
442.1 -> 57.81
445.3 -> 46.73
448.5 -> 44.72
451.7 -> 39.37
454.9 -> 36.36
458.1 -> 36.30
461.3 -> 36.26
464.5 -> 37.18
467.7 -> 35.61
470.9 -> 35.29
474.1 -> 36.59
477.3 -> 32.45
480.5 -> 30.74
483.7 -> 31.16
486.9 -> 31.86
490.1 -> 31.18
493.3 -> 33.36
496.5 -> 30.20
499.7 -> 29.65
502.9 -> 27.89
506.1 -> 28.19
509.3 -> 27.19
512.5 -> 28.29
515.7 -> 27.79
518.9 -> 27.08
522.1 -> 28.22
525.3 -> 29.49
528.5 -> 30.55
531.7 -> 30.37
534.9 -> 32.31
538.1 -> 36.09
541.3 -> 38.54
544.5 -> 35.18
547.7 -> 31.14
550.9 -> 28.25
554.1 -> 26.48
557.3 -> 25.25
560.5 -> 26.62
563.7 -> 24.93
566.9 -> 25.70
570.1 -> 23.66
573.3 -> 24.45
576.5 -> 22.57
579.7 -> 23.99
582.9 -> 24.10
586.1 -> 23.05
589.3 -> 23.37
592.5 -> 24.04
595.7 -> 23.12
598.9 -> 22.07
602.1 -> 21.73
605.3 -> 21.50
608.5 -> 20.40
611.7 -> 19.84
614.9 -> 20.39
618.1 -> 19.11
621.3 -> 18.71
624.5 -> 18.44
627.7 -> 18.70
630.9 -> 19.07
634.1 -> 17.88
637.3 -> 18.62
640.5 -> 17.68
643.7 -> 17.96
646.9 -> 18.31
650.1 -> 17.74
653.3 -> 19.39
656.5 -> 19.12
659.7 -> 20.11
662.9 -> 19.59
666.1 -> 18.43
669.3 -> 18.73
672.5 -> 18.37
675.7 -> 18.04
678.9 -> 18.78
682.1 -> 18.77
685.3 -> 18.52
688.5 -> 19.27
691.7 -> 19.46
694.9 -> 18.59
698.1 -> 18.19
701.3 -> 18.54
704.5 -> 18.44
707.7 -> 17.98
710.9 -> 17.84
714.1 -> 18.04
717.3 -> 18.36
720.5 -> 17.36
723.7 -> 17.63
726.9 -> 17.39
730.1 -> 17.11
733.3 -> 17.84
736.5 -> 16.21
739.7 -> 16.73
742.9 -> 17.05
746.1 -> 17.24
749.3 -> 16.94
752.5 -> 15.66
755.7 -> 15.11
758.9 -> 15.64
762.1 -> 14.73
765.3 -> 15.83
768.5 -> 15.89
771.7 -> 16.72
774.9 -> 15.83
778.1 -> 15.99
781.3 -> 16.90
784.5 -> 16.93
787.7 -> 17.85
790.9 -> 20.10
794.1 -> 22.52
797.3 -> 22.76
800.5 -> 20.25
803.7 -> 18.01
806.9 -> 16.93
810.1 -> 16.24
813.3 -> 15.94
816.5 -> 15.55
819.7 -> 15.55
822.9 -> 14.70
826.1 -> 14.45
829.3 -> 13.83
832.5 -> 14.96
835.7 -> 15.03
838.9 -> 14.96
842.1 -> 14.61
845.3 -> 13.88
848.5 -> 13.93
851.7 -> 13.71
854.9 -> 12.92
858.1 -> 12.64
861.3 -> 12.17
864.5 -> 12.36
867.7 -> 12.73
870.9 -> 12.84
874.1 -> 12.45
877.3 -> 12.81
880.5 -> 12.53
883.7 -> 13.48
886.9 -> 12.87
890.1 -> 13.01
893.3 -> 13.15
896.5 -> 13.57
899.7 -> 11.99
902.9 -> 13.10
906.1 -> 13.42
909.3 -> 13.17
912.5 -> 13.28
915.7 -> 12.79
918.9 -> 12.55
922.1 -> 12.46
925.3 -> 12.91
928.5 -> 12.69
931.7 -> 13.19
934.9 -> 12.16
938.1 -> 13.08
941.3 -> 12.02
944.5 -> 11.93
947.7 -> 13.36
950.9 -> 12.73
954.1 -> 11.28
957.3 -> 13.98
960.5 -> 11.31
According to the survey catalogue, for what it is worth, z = 1.84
